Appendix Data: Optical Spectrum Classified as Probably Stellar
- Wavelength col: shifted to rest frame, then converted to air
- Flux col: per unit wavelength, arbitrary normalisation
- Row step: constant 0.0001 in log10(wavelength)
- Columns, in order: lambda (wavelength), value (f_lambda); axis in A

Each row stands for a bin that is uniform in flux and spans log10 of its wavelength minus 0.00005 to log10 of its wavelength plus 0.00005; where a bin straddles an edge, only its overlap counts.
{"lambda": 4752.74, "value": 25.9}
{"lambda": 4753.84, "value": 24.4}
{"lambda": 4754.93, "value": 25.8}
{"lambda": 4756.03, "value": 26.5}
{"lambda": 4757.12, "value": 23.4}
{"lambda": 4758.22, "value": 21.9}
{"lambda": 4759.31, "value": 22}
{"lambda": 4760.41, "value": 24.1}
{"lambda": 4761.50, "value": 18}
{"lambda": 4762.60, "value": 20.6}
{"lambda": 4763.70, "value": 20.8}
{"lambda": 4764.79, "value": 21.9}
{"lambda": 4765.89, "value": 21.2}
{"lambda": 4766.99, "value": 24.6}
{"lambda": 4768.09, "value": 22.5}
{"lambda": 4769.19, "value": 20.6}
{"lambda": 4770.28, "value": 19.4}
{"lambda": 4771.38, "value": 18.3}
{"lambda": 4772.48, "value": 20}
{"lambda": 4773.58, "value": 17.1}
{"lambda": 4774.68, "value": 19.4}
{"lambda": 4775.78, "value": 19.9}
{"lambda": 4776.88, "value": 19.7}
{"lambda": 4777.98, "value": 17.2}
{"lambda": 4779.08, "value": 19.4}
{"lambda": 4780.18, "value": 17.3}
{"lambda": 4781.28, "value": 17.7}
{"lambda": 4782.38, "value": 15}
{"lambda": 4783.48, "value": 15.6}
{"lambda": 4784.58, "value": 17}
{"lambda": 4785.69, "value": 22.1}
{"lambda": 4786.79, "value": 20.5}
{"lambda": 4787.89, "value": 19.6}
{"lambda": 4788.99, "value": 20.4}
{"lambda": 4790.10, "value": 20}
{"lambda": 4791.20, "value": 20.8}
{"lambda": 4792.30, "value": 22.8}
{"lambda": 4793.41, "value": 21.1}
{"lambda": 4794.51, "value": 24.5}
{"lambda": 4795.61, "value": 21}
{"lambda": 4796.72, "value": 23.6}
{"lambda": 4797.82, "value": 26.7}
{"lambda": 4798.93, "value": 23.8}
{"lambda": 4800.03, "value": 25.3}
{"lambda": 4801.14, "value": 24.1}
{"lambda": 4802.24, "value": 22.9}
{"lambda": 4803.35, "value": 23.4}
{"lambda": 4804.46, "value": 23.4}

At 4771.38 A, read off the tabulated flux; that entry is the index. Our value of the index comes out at 18.3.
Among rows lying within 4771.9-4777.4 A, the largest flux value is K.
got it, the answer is 20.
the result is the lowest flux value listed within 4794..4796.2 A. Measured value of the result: 21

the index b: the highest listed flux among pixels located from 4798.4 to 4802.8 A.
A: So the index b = 25.3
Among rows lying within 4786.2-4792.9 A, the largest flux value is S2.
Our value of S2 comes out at 22.8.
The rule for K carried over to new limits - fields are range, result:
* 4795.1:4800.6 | 26.7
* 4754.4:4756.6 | 26.5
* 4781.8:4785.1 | 17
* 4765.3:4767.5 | 24.6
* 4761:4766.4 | 21.9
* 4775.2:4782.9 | 19.9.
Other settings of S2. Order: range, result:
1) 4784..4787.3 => 22.1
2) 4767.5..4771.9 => 22.5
